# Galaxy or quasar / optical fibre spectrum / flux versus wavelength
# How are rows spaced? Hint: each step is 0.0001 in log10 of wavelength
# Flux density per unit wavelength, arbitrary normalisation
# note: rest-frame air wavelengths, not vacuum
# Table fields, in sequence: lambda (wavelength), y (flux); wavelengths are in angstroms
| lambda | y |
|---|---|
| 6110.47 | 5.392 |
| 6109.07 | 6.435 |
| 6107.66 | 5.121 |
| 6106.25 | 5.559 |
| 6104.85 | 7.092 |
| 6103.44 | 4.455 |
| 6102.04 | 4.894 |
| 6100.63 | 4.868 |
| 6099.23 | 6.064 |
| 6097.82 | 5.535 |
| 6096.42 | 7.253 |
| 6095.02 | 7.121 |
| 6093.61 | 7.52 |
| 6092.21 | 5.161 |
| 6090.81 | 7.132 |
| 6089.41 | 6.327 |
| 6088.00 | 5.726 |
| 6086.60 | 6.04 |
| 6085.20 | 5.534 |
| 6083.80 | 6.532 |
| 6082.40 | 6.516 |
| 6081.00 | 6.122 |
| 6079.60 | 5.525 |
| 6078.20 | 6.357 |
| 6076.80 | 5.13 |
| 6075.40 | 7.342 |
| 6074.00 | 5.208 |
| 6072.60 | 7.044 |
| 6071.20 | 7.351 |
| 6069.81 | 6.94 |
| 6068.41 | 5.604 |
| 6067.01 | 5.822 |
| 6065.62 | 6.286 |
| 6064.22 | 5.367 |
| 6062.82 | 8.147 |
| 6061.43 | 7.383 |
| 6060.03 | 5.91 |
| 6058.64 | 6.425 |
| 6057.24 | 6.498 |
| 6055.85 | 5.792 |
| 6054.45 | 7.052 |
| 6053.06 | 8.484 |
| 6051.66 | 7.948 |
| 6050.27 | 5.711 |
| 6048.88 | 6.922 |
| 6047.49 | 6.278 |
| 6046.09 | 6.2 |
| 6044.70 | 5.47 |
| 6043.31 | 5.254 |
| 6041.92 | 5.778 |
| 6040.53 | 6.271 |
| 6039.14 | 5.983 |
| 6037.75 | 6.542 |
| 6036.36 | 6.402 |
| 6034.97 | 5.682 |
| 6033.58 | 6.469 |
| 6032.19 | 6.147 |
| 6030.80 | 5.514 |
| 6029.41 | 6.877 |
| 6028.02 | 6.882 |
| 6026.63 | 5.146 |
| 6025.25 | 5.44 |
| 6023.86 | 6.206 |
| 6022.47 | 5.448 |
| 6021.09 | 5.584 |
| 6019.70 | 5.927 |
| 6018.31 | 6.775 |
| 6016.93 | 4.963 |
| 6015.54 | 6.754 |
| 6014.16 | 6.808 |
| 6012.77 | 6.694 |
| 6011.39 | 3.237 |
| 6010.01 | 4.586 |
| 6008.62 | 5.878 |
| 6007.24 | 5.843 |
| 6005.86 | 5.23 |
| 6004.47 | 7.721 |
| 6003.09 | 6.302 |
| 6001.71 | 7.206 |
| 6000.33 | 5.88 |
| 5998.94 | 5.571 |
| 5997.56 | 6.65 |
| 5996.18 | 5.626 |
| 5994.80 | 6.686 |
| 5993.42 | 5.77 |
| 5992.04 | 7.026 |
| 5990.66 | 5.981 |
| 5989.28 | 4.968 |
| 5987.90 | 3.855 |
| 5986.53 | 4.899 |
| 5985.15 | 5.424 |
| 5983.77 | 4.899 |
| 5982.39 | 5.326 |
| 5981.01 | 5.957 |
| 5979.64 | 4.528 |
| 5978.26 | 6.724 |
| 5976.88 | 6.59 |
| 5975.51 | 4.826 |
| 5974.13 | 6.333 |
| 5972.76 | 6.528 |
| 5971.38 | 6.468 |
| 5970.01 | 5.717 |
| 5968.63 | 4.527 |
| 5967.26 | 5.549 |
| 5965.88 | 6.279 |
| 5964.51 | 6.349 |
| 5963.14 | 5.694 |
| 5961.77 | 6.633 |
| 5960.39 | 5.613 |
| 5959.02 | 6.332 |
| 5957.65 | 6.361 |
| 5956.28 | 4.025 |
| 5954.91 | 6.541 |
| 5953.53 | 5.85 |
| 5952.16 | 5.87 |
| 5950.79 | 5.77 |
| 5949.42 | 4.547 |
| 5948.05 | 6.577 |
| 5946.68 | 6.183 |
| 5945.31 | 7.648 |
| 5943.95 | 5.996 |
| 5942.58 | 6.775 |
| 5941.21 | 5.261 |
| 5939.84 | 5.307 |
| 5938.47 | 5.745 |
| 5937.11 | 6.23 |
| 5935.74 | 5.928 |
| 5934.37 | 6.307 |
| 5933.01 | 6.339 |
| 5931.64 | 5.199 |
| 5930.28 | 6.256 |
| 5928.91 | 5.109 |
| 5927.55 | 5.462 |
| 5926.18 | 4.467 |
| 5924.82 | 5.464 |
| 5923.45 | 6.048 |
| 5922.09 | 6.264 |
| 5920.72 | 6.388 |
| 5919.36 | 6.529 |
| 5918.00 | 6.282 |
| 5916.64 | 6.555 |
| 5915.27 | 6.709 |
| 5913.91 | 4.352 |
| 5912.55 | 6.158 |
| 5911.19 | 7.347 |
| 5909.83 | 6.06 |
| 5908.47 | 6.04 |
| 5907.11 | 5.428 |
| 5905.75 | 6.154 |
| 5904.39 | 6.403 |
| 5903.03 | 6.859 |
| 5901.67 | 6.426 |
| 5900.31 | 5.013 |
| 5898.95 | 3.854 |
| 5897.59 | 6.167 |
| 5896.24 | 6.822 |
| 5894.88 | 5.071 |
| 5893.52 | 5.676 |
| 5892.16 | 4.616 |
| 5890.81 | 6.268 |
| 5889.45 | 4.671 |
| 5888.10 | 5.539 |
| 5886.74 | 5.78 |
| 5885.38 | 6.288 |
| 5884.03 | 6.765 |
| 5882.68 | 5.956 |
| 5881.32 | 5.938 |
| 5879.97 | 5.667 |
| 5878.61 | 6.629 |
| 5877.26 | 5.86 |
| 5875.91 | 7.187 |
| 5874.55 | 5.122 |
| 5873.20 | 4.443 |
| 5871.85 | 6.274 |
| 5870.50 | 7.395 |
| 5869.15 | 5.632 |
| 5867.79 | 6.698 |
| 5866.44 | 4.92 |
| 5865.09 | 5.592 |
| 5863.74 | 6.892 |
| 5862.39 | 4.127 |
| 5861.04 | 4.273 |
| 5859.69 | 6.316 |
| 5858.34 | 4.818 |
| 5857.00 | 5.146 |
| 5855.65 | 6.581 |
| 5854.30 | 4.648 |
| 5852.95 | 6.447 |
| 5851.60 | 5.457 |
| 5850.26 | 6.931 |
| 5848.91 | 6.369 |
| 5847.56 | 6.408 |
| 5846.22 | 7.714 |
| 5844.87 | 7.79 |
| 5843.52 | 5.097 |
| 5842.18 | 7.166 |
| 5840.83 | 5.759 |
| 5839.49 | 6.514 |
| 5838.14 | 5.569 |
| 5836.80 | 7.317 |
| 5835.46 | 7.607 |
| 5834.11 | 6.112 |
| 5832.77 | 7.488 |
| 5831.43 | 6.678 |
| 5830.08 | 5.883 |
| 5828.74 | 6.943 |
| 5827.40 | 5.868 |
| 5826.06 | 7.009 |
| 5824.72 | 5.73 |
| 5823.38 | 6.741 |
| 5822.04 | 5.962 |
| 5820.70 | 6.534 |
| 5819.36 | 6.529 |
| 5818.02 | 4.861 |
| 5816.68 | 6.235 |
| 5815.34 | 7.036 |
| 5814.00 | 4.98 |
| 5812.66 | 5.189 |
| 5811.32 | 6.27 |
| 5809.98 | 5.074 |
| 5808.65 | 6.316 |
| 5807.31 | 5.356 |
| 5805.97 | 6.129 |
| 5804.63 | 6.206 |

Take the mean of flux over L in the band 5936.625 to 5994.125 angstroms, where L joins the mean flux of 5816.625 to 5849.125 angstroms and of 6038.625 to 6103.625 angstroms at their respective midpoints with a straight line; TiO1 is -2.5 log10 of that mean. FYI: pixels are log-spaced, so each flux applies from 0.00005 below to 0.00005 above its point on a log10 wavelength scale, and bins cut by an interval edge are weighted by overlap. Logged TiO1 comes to 0.10 mag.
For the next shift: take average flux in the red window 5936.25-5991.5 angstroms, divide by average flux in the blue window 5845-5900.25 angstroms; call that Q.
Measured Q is 0.99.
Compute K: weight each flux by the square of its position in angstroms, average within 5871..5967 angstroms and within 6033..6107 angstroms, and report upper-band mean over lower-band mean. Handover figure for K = 1.11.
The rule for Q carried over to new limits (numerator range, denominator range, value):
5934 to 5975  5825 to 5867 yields 0.96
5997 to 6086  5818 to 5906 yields 1.02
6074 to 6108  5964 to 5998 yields 1.05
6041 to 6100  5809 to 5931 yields 1.06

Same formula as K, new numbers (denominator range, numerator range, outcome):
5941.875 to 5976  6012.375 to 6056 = 1.07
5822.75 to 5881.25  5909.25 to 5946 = 1.00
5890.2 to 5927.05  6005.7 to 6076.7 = 1.10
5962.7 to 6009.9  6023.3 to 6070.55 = 1.11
